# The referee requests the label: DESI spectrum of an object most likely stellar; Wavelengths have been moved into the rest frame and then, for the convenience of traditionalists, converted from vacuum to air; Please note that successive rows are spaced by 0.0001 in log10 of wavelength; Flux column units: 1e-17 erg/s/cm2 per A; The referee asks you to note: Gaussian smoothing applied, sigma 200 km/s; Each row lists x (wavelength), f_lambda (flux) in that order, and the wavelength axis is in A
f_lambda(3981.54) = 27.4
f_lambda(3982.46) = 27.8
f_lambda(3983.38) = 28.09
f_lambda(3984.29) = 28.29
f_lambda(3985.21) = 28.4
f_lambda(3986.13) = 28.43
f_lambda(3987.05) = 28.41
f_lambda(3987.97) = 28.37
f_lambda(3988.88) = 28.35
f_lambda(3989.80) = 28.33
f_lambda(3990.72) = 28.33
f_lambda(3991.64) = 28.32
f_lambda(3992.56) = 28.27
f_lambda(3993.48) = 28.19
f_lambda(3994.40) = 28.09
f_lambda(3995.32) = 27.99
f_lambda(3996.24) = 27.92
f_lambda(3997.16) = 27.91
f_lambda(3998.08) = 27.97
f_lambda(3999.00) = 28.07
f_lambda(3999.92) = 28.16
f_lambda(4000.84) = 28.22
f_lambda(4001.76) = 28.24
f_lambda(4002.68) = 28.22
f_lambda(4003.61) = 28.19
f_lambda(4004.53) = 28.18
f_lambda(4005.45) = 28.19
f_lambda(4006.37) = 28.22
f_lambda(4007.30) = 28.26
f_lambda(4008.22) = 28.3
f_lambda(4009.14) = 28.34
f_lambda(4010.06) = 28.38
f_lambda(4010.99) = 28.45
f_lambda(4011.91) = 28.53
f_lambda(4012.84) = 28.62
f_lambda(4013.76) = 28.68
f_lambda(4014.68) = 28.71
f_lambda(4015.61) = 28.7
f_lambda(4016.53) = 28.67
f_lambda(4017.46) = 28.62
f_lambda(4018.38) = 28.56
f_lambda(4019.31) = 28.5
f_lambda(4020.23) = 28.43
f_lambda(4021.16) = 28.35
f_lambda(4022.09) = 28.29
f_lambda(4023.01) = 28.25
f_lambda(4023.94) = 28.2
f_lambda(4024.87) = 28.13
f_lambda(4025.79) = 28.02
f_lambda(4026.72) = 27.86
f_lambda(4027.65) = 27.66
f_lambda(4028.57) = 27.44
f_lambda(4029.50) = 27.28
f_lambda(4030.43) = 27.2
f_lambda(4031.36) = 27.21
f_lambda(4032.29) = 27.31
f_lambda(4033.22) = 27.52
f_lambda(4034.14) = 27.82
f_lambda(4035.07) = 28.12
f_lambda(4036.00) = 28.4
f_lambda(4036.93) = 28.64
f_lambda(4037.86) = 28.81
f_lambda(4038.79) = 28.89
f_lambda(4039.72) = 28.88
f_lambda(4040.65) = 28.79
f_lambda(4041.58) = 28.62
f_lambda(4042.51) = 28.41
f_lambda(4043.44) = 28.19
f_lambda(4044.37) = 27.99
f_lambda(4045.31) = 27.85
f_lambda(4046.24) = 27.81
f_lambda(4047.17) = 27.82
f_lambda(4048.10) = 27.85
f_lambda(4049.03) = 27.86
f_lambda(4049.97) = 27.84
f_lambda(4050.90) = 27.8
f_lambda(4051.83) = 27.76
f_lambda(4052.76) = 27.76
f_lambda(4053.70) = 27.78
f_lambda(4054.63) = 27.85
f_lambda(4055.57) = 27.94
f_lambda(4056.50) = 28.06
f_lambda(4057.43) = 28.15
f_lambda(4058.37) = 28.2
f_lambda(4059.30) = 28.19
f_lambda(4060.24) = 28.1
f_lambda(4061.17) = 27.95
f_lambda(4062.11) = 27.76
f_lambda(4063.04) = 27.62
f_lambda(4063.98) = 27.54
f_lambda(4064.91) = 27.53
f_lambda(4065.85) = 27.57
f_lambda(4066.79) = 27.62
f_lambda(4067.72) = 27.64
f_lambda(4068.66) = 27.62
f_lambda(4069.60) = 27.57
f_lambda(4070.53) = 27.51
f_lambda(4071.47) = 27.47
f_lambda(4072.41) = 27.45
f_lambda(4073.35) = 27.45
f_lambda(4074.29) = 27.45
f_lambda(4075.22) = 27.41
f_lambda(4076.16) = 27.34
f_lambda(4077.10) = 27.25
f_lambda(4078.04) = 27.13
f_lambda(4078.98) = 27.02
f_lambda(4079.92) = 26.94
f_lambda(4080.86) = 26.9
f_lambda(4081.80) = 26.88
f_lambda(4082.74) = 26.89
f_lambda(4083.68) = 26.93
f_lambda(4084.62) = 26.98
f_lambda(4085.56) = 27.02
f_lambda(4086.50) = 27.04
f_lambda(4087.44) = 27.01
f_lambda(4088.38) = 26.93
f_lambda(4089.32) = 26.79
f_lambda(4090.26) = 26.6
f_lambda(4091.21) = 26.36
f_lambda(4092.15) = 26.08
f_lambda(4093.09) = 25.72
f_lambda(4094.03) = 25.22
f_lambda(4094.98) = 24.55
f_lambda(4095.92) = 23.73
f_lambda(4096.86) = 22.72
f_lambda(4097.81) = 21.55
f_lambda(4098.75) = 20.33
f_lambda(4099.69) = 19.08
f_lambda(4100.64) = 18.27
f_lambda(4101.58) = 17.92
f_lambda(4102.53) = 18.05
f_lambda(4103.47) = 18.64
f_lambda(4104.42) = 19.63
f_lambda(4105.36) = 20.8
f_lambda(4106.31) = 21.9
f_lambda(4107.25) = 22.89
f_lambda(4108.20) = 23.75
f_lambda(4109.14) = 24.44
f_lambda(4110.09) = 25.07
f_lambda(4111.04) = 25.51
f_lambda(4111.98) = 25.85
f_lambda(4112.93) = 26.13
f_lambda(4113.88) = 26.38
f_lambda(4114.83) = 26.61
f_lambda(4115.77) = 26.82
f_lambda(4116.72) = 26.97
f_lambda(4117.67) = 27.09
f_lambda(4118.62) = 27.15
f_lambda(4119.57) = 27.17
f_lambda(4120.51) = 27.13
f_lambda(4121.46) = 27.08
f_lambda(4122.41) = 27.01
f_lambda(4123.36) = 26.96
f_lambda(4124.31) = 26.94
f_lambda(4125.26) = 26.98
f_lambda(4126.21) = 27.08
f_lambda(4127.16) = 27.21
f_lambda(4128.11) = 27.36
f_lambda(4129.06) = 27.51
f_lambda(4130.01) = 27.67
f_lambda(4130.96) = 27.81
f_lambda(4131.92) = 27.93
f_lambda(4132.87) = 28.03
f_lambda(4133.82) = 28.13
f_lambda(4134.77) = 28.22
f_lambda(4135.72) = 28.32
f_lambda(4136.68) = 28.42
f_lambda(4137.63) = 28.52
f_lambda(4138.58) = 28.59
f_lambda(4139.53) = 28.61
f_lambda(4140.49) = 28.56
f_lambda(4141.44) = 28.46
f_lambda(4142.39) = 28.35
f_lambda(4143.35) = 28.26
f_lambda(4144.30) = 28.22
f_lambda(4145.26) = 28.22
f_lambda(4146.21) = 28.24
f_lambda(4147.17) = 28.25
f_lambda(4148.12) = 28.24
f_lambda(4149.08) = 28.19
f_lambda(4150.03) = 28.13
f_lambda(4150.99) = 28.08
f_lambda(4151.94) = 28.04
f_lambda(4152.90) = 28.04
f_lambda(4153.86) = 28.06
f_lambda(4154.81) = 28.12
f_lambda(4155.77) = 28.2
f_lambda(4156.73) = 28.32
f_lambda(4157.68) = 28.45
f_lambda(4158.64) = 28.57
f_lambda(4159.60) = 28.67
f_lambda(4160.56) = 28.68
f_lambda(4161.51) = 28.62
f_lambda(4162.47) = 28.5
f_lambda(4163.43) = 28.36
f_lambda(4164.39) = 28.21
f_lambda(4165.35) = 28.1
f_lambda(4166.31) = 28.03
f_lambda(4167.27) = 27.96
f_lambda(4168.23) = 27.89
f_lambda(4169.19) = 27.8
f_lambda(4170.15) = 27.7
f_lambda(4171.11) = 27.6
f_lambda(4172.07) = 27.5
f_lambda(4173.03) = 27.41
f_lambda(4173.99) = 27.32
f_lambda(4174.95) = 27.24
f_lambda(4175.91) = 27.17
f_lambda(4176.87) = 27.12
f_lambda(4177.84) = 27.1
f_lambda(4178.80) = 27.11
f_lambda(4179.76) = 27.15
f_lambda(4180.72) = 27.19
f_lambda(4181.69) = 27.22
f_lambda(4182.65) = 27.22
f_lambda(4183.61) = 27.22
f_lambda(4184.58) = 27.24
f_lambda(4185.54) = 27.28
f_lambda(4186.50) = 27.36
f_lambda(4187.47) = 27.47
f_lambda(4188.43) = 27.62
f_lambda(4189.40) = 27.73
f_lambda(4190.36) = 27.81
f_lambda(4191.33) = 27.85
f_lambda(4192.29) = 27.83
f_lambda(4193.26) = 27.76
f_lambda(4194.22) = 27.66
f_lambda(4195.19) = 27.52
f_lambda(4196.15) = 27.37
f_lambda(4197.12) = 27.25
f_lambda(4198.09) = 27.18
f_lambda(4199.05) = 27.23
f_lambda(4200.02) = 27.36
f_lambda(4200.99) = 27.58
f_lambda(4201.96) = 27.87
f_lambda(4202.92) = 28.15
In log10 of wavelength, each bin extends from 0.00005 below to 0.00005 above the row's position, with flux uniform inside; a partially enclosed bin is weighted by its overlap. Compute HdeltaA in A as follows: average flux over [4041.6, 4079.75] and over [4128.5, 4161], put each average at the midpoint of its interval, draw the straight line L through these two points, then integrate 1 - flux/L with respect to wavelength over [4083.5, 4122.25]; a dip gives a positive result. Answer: 4.91 A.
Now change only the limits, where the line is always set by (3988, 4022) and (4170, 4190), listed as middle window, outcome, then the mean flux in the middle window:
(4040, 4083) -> 0.45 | 27.7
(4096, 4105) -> 2.60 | 19.8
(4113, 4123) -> 0.28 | 26.9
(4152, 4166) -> -0.45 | 28.3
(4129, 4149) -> -0.48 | 28.2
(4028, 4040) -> 0.09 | 28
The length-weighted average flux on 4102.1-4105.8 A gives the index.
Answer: 19.3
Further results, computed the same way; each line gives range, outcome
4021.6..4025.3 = 28.2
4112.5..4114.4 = 26.2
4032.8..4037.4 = 28.1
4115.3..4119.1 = 27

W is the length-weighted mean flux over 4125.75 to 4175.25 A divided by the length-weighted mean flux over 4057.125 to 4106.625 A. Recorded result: 1.10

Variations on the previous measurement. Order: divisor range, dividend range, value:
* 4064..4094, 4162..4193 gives 1.02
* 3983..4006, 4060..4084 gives 0.97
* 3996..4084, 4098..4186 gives 0.96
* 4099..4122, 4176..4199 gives 1.15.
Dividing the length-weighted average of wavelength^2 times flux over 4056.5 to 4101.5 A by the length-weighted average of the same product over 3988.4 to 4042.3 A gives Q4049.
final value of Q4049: 0.96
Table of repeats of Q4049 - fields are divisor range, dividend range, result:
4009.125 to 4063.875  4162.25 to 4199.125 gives 1.05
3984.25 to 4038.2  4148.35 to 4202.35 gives 1.07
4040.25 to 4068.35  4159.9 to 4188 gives 1.05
